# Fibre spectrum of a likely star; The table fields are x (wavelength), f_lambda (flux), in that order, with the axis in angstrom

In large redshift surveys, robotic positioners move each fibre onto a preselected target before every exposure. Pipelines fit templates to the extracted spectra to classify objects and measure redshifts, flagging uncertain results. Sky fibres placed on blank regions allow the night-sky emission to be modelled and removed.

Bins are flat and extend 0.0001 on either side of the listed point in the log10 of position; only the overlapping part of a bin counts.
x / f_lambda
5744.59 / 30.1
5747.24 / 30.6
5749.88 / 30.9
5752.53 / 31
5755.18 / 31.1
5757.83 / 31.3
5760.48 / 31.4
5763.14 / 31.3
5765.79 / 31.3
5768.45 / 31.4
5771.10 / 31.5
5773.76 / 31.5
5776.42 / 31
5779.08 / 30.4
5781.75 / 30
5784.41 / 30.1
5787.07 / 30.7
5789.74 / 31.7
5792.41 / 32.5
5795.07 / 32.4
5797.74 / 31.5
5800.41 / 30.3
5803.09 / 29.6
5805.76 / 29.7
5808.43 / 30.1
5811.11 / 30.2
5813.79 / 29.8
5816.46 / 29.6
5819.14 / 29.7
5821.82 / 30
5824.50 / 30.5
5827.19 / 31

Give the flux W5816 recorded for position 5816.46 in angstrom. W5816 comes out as 29.6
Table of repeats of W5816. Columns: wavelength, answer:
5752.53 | 31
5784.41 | 30.1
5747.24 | 30.6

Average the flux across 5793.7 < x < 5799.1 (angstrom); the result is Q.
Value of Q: 32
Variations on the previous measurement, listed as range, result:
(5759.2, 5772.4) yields 31.4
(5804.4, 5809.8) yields 29.9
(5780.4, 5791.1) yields 30.6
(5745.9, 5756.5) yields 30.9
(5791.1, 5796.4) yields 32.5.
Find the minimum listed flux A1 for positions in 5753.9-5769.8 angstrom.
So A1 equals 31.1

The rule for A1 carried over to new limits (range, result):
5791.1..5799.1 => 31.5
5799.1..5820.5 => 29.6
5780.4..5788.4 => 30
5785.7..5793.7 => 30.7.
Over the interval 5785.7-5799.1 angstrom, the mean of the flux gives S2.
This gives 31.8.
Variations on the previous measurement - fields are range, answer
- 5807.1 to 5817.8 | 29.9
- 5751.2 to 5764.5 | 31.2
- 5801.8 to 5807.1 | 29.7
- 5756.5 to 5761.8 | 31.4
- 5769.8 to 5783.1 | 30.9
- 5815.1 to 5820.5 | 29.7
